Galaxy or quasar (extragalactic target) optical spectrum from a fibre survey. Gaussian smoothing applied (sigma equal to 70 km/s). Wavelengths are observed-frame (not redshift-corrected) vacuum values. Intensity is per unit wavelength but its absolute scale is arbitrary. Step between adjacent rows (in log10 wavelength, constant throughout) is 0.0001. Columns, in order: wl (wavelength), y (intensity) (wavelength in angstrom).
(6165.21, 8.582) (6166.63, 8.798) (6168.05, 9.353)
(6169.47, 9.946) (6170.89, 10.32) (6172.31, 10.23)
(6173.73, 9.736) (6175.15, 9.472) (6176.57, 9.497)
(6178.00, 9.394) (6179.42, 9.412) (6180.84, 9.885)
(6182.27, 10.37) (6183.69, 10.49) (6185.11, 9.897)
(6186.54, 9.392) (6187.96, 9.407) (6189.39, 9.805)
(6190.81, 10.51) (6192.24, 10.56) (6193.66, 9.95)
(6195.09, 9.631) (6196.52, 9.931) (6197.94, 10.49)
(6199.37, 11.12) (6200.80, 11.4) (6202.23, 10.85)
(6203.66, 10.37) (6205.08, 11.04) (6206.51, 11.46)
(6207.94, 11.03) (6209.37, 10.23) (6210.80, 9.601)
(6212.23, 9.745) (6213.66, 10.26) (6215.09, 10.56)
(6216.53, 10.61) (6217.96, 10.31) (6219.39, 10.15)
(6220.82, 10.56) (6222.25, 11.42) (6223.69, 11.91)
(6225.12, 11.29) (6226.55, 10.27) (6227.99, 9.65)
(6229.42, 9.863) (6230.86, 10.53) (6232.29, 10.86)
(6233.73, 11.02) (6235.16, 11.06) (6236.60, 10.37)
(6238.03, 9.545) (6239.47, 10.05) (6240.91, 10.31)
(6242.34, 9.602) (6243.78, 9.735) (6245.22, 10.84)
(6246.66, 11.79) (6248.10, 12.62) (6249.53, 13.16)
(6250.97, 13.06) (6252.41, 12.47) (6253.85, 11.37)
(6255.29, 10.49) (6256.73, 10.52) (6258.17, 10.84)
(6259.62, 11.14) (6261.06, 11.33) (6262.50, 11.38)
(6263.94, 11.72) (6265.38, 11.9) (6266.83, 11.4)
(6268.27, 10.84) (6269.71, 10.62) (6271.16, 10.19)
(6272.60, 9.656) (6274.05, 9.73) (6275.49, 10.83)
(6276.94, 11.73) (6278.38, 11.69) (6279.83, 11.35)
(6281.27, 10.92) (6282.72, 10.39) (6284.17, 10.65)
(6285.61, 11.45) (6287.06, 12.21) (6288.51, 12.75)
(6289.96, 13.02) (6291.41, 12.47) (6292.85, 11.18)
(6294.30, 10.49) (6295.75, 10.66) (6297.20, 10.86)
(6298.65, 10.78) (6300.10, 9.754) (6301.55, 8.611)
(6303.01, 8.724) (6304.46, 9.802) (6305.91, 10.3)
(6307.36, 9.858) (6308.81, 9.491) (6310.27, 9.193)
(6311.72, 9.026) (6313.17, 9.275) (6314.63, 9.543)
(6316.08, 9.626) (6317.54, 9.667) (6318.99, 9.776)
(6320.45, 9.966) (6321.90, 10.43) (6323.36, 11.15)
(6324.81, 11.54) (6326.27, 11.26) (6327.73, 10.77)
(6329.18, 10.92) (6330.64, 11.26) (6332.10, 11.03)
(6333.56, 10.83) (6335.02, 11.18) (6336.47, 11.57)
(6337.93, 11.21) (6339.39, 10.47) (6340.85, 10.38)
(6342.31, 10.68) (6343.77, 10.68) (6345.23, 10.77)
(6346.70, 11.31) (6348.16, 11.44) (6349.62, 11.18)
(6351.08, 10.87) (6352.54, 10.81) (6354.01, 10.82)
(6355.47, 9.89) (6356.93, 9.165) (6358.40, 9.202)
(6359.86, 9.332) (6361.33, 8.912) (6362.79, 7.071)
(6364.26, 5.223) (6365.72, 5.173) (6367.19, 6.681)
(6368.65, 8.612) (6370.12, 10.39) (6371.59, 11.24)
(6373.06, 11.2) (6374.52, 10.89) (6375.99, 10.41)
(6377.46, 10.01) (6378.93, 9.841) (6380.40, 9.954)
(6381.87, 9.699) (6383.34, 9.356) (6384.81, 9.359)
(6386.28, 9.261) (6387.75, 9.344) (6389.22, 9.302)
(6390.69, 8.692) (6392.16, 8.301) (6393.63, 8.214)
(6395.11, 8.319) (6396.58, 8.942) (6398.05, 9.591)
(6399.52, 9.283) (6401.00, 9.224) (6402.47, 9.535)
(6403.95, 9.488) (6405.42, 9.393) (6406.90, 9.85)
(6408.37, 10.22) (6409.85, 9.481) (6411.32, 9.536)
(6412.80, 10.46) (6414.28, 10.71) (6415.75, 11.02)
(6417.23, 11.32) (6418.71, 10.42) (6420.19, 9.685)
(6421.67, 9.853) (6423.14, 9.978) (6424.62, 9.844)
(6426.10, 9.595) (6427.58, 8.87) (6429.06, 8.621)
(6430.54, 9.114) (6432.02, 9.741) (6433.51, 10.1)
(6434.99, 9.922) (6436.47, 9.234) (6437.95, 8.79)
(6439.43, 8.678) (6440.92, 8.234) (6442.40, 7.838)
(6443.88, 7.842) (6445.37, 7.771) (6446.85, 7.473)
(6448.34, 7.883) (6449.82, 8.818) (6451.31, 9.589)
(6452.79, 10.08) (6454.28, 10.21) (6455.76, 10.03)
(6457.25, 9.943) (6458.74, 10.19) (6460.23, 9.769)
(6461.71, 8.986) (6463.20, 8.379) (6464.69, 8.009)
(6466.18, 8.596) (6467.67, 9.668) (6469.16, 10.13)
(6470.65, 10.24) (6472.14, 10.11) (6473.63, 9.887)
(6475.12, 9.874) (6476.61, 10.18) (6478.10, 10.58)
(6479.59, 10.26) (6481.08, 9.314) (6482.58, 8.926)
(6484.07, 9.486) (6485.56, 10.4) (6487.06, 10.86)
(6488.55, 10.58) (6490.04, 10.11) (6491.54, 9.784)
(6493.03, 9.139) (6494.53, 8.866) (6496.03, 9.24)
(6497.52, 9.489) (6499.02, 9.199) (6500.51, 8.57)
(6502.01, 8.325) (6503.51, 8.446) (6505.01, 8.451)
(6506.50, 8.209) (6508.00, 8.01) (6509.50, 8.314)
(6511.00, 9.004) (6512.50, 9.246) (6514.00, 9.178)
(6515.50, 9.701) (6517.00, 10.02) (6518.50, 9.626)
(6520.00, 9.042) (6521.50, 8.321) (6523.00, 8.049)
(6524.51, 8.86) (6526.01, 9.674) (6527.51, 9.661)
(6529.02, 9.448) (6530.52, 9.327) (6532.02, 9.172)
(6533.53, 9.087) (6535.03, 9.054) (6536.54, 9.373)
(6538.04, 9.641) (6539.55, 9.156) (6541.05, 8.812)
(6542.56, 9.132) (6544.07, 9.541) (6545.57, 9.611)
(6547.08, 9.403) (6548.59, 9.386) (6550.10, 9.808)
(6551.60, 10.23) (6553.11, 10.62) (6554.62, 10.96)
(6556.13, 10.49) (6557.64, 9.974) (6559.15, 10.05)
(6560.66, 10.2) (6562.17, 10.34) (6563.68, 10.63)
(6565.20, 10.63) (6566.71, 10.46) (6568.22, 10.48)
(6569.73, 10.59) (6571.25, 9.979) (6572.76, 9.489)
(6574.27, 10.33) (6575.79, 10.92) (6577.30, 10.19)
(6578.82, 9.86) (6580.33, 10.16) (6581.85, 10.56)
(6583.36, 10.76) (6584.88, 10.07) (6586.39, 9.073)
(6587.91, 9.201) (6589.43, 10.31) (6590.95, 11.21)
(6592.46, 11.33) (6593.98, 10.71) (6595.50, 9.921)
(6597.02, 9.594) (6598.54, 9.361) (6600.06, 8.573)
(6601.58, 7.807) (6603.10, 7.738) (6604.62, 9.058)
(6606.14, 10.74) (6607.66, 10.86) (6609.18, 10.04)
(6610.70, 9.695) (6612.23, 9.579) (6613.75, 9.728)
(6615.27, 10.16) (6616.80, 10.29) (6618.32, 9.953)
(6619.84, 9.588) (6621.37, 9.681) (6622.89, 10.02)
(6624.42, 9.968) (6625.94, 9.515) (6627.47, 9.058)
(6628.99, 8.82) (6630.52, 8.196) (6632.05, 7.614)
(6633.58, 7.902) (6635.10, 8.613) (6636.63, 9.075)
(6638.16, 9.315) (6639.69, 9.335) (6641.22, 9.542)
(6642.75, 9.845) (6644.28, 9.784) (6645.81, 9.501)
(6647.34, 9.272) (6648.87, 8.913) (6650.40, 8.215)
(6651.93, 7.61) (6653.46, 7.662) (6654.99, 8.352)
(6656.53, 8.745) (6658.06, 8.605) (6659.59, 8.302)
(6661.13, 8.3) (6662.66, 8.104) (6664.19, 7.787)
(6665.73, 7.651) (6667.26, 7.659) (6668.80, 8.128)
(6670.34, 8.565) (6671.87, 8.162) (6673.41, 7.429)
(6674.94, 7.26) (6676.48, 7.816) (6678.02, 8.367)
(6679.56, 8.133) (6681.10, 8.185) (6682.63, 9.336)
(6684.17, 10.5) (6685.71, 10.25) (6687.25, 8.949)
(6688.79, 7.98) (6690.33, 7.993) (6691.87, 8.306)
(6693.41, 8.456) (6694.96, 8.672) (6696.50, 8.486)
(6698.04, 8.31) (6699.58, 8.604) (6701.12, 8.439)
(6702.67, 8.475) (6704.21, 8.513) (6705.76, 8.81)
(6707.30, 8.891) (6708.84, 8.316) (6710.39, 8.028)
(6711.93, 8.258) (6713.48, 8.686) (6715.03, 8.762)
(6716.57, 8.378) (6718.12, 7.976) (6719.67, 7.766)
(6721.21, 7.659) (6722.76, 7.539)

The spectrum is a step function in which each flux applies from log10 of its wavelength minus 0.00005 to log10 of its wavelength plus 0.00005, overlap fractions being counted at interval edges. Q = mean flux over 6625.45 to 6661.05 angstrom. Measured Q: 8.76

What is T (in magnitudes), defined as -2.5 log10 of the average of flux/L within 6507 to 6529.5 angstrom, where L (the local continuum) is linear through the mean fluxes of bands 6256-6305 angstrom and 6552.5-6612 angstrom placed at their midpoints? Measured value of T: 0.134 mag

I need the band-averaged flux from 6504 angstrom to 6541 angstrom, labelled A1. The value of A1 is 9.06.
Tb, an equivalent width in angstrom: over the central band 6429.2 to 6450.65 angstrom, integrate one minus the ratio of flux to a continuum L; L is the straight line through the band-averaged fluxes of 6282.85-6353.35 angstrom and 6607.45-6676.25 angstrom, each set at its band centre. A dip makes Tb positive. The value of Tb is 2.80 angstrom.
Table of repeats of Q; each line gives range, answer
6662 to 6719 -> 8.39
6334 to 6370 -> 9.71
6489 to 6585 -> 9.57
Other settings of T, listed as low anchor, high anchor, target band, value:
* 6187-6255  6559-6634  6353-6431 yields 0.10 mag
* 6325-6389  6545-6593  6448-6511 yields 0.08 mag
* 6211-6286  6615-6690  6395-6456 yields 0.06 mag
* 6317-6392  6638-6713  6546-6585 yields -0.14 mag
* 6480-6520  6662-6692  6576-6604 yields -0.12 mag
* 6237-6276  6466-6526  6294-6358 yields 0.01 mag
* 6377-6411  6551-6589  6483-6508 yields 0.07 mag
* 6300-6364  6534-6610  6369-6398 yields 0.06 mag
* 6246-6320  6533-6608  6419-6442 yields 0.11 mag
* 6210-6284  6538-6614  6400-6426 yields 0.04 mag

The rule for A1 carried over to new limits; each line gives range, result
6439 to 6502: 9.35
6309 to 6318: 9.38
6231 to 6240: 10.5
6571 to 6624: 9.9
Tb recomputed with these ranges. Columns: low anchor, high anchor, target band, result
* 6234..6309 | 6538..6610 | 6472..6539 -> 5.6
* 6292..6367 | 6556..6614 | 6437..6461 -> 2.6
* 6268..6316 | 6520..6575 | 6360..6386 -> 3.0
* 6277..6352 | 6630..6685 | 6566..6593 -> -3.8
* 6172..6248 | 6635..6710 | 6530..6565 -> -2.8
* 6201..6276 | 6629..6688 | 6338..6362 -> -0.4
